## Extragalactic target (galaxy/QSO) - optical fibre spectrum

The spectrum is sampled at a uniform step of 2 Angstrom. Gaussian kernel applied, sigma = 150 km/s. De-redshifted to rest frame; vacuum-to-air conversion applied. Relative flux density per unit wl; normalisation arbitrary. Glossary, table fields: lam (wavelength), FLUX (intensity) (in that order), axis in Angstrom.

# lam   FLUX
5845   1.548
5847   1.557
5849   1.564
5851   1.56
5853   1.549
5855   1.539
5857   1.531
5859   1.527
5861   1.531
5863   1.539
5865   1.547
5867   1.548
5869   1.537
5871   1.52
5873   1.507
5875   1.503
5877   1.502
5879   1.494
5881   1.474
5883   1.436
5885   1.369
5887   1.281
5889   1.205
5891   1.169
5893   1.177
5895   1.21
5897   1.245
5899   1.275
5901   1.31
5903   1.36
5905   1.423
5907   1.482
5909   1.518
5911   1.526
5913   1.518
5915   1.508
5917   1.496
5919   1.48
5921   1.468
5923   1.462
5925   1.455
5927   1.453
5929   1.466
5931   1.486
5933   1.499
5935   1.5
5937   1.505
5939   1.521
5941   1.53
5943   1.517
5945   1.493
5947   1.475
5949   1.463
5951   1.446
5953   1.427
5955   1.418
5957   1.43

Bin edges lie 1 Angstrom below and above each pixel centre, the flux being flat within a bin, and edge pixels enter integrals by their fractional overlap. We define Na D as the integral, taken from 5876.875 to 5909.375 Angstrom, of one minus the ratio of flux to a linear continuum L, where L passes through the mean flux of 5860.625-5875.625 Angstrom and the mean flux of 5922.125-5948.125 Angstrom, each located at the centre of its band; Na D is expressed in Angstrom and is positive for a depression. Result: 3.7 Angstrom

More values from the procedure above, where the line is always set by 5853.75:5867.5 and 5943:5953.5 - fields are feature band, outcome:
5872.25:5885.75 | 0.5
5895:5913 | 1.4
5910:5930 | 0.1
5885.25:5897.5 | 2.3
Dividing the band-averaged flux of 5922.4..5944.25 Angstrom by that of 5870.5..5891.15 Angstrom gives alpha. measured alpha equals 1.1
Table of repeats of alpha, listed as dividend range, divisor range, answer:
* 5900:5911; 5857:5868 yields 0.93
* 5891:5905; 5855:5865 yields 0.83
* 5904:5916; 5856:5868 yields 0.97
